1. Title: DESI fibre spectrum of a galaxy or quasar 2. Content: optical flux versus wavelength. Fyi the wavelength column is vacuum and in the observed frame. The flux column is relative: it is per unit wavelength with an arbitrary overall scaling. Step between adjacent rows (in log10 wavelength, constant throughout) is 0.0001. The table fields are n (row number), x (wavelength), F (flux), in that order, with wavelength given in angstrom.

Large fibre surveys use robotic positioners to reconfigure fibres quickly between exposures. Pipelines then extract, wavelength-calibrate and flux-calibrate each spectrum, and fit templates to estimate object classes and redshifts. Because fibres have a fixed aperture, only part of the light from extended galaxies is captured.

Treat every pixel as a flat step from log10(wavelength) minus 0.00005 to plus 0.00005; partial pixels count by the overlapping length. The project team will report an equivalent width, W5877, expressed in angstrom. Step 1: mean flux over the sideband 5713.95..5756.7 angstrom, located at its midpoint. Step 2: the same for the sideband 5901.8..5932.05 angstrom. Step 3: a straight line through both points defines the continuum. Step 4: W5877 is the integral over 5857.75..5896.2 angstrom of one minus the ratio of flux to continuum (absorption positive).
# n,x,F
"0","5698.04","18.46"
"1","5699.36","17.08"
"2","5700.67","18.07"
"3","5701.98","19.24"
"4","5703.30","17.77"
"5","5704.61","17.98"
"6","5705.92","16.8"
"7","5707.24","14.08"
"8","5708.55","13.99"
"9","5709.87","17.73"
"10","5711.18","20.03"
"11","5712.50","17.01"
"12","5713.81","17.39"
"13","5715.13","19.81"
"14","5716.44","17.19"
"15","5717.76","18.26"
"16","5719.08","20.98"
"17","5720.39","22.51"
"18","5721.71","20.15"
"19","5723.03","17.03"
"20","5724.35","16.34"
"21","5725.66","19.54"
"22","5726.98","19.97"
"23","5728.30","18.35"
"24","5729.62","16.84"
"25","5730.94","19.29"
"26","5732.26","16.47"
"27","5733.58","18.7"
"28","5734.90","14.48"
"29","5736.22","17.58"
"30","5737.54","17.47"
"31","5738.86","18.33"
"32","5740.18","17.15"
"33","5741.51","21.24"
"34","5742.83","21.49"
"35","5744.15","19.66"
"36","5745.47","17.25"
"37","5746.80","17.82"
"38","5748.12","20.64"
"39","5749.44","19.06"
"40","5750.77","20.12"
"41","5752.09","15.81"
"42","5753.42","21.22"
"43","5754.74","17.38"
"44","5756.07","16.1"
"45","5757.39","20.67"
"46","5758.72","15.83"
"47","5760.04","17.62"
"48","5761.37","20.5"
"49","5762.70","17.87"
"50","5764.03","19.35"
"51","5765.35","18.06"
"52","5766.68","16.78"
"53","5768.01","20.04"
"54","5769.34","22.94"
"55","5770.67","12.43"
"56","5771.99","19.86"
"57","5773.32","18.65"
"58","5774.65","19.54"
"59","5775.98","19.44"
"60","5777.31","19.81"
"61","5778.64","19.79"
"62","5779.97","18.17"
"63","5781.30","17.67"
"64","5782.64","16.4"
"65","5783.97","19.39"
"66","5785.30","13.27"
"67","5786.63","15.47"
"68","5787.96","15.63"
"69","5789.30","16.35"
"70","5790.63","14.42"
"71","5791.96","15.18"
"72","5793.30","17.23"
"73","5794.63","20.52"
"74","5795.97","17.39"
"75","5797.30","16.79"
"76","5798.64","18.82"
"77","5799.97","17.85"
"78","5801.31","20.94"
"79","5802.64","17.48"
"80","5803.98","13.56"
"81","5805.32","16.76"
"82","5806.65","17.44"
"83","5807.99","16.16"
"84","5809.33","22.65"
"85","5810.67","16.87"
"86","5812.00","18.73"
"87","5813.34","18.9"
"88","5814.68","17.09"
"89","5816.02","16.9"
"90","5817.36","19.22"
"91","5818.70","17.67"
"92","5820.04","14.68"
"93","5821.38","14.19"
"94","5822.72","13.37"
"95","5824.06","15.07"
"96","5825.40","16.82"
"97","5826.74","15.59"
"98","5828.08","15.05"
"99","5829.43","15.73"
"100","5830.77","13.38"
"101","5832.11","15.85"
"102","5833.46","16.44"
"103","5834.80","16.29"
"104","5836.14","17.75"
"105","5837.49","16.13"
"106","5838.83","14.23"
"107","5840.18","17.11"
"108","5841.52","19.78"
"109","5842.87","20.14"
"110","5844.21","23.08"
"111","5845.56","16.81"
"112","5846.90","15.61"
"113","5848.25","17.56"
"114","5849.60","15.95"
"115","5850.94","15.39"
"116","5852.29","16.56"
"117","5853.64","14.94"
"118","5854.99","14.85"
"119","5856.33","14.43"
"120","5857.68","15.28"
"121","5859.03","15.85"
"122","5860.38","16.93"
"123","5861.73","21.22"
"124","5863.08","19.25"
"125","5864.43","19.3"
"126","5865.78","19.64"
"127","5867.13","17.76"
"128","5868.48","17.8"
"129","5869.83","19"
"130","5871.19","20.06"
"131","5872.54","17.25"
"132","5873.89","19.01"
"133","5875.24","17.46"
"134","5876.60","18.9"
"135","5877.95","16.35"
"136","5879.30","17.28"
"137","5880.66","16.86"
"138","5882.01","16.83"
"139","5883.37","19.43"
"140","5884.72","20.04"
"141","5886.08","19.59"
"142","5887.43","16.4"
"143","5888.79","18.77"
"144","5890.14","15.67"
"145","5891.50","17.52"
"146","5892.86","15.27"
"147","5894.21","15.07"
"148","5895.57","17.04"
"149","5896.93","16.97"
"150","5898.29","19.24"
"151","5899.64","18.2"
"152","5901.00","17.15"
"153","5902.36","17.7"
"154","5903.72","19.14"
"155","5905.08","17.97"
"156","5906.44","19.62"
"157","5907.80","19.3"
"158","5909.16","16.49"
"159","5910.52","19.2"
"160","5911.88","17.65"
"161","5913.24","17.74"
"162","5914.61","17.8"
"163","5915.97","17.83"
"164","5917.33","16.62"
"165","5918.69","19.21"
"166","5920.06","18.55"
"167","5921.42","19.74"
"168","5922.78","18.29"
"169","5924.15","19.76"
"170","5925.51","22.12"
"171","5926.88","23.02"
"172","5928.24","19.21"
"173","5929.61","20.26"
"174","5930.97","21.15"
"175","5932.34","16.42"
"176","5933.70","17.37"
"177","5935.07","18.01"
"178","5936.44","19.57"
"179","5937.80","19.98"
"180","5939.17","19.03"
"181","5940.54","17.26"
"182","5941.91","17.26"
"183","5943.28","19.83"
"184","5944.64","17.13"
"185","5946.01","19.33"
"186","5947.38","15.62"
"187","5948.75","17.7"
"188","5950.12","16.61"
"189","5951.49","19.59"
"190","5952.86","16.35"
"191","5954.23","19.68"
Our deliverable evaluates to 2.1 angstrom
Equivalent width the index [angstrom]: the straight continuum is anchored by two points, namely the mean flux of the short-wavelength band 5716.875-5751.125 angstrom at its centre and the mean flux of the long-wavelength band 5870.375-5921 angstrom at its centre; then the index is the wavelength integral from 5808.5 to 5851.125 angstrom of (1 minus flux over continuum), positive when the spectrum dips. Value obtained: 3.1 angstrom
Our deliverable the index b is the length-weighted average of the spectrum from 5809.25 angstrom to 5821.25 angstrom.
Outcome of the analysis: 17.7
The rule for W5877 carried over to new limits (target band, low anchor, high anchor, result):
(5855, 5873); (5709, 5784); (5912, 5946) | 0.84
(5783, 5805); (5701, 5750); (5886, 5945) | 1.69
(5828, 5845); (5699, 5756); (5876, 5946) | 1.13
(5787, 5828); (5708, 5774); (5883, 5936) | 3.20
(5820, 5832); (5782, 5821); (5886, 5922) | 1.68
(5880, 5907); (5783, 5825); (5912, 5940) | 1.13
